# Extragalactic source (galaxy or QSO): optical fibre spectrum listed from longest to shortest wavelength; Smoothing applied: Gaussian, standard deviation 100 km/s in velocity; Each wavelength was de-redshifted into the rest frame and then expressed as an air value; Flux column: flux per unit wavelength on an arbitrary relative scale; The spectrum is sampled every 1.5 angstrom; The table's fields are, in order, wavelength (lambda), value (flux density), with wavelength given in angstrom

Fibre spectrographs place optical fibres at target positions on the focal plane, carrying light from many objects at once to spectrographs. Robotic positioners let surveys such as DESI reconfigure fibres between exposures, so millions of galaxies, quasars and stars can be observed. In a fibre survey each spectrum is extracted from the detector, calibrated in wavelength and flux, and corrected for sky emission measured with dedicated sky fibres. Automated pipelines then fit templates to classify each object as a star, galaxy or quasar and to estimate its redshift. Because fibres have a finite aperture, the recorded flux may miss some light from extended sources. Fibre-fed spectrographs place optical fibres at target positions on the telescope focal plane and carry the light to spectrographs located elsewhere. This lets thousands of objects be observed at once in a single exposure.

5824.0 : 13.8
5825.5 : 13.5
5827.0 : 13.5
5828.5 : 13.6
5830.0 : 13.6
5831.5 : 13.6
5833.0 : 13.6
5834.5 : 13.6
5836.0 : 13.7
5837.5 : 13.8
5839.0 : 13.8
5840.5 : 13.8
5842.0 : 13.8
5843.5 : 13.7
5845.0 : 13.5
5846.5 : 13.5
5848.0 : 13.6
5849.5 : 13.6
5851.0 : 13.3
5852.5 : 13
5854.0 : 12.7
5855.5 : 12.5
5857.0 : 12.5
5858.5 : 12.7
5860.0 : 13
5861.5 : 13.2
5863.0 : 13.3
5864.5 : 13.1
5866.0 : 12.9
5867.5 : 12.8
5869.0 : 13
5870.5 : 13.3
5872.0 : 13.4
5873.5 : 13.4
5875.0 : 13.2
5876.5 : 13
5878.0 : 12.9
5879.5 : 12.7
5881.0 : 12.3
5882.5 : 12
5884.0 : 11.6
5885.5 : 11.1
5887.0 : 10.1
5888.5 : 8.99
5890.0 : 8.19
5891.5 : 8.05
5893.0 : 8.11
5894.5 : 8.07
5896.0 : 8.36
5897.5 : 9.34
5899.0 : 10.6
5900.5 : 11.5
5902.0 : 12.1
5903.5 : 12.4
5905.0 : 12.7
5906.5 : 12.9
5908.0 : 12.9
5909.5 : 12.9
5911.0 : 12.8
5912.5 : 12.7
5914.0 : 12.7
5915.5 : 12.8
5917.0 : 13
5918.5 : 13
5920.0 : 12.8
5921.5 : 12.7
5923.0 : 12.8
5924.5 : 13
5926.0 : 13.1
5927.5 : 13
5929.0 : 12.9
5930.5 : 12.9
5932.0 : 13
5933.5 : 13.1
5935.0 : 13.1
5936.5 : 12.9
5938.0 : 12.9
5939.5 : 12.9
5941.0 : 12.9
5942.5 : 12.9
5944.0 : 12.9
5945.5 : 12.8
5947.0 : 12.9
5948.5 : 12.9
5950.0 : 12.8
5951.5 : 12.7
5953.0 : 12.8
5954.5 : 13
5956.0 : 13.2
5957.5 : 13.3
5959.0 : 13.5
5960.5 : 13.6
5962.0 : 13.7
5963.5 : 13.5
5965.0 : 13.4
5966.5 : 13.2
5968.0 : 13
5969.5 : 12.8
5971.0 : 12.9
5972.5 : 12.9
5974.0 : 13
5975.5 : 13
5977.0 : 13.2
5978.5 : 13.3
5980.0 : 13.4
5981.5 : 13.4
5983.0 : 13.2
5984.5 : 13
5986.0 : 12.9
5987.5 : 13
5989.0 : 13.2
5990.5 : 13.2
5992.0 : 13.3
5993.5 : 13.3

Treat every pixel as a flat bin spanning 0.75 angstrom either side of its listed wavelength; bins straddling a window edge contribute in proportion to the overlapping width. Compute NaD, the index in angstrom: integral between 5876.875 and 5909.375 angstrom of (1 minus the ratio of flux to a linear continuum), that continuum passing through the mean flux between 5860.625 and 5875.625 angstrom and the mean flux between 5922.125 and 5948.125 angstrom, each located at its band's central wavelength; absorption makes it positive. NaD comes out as 5.5 angstrom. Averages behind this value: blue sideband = 13.2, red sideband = 12.9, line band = 10.9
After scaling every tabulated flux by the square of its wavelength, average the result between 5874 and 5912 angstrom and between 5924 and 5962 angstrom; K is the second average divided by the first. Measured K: 1.18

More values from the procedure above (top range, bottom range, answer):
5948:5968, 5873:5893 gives 1.21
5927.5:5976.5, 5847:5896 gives 1.12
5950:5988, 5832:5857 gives 1.02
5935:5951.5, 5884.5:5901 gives 1.41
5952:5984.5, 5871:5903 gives 1.24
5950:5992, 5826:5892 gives 1.07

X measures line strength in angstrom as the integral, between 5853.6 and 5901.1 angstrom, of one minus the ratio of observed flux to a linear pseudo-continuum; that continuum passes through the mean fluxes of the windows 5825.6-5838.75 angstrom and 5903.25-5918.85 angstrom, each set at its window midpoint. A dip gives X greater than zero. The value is 5.6 angstrom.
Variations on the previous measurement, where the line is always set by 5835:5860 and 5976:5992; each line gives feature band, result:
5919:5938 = 0.4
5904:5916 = 0.4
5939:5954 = 0.4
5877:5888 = 1.3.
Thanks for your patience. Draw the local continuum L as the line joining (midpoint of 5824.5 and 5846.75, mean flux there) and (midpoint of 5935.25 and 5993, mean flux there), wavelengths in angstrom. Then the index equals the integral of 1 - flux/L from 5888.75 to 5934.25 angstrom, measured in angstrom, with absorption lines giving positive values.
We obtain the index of 5.2 angstrom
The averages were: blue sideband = 13.6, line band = 11.8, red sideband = 13.1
